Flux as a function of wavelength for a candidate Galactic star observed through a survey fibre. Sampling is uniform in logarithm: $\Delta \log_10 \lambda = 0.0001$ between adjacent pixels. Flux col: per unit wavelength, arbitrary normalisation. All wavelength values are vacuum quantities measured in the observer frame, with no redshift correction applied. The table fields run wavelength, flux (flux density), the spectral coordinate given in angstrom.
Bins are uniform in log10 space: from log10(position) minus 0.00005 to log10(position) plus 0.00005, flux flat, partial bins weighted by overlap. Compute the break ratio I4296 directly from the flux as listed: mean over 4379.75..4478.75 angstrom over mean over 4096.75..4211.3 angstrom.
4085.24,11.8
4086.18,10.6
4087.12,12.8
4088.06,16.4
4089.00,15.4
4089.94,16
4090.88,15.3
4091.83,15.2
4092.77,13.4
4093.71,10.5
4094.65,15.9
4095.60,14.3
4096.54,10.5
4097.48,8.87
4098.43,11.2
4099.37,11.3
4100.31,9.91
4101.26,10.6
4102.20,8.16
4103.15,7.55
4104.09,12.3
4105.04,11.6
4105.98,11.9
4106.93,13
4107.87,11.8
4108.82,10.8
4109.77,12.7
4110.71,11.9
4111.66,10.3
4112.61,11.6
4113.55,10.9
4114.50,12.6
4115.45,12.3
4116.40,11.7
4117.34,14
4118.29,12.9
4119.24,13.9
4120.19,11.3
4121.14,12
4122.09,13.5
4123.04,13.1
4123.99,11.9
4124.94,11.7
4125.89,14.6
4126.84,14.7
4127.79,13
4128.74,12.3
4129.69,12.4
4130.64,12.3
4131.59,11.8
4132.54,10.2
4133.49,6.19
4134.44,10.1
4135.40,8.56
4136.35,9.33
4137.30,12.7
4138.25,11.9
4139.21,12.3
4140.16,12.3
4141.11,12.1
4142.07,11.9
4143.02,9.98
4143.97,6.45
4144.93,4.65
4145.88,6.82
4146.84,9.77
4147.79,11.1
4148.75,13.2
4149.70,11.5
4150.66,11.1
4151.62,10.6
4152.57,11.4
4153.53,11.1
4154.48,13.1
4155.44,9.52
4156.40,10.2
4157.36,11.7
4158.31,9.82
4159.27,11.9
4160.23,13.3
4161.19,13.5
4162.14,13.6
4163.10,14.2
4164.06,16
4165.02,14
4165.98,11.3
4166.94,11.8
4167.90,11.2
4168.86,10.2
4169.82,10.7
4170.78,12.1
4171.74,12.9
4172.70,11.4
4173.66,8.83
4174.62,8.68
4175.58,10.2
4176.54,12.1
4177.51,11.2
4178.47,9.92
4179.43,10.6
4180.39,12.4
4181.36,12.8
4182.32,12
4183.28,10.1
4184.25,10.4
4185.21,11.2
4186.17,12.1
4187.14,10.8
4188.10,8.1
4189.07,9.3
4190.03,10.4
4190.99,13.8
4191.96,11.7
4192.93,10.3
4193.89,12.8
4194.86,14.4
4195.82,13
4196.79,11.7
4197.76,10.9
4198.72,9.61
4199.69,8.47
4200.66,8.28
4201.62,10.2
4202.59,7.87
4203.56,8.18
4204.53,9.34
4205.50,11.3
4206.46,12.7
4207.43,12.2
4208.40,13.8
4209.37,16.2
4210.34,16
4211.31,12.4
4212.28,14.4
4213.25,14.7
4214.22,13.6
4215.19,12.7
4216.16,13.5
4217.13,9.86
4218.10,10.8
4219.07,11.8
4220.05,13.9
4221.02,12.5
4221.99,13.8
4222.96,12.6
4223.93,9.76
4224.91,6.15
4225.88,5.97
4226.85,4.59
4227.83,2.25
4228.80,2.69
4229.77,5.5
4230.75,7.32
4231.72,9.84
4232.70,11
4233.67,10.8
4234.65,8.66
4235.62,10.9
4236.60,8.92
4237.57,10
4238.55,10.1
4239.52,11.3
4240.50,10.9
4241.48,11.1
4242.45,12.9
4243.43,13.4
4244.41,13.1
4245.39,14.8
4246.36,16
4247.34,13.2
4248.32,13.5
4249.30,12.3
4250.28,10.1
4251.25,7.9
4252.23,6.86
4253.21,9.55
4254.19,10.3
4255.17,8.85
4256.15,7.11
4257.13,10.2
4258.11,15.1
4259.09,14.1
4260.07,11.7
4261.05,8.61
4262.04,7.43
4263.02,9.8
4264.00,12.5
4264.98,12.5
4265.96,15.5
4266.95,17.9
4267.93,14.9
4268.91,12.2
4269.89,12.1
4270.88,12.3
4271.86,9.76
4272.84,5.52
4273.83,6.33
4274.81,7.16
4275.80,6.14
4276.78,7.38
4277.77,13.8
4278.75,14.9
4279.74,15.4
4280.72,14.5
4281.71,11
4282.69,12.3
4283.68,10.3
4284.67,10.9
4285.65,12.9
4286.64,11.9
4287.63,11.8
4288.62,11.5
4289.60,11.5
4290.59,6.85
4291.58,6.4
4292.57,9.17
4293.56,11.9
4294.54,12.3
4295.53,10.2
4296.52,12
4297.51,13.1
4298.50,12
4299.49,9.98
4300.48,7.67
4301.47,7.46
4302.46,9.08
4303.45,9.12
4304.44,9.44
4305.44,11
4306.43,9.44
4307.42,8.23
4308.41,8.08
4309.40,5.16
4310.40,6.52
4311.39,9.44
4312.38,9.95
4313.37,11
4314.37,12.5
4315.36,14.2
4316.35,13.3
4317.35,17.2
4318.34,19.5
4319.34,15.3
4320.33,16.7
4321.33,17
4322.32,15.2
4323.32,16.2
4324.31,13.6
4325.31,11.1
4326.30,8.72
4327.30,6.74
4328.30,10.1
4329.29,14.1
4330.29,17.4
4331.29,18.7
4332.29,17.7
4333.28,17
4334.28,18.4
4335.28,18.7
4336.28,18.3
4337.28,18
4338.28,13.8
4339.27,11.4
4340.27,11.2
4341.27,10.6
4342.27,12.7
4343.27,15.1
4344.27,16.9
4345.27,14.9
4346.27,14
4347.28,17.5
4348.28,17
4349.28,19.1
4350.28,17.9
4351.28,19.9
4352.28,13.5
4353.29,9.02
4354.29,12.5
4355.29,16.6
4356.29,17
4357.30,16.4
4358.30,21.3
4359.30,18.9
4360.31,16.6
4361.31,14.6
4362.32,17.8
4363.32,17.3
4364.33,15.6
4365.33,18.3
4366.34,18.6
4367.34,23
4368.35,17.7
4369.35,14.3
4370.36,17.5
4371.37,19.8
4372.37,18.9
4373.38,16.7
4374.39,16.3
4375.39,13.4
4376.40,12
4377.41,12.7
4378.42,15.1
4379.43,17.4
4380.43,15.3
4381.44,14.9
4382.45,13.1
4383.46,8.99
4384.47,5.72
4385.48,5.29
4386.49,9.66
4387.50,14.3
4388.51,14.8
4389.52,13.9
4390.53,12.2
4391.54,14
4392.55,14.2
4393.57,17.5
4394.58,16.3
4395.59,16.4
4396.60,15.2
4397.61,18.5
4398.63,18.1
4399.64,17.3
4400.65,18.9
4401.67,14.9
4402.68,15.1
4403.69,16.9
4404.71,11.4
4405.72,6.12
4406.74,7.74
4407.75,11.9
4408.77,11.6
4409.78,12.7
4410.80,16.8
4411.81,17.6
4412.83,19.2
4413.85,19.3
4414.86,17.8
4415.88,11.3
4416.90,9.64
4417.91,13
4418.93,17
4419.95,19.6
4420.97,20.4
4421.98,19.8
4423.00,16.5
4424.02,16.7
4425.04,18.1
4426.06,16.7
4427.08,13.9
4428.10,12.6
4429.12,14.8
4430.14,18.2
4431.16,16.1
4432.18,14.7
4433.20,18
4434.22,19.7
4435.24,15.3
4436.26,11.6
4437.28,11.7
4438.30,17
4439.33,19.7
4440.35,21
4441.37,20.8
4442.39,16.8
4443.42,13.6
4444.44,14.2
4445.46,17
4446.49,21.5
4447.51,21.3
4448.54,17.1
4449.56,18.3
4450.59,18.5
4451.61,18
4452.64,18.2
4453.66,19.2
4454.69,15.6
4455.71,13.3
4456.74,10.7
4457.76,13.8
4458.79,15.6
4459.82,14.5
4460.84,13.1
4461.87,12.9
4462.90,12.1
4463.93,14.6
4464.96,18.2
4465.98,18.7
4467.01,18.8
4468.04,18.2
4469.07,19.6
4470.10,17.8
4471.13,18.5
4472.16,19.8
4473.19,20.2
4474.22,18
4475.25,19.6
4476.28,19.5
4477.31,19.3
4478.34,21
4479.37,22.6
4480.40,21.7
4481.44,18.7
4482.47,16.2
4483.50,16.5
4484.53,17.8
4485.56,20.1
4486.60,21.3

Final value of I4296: 1.39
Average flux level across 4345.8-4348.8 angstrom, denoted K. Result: 16.2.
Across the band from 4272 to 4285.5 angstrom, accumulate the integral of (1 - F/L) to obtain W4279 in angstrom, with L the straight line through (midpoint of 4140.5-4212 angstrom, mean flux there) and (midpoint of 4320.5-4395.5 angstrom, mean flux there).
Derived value 3.0 angstrom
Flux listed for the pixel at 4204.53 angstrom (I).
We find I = 9.34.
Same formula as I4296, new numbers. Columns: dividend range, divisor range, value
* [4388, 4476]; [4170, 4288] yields 1.47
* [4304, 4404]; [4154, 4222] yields 1.26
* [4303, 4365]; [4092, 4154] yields 1.25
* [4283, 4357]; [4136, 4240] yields 1.18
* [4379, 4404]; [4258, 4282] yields 1.25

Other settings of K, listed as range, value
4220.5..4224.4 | 12.2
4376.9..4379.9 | 15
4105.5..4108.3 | 12.3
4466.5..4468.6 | 18.5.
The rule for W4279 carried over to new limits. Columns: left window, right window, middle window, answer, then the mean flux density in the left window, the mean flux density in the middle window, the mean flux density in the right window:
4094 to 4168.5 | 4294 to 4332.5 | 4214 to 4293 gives 7.3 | 11.5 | 10.7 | 11.9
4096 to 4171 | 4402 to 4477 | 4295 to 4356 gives 5.1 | 11.4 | 13.3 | 16.2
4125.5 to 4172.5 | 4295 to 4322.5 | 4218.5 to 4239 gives 4.3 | 11.4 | 9.01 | 11.4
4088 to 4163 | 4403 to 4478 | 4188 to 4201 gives 1.7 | 11.7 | 11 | 16.3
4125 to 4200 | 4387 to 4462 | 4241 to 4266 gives 2.8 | 11.2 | 11.4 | 15.8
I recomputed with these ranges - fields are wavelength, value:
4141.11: 12.1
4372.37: 18.9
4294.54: 12.3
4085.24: 11.8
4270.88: 12.3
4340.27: 11.2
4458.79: 15.6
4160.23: 13.3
